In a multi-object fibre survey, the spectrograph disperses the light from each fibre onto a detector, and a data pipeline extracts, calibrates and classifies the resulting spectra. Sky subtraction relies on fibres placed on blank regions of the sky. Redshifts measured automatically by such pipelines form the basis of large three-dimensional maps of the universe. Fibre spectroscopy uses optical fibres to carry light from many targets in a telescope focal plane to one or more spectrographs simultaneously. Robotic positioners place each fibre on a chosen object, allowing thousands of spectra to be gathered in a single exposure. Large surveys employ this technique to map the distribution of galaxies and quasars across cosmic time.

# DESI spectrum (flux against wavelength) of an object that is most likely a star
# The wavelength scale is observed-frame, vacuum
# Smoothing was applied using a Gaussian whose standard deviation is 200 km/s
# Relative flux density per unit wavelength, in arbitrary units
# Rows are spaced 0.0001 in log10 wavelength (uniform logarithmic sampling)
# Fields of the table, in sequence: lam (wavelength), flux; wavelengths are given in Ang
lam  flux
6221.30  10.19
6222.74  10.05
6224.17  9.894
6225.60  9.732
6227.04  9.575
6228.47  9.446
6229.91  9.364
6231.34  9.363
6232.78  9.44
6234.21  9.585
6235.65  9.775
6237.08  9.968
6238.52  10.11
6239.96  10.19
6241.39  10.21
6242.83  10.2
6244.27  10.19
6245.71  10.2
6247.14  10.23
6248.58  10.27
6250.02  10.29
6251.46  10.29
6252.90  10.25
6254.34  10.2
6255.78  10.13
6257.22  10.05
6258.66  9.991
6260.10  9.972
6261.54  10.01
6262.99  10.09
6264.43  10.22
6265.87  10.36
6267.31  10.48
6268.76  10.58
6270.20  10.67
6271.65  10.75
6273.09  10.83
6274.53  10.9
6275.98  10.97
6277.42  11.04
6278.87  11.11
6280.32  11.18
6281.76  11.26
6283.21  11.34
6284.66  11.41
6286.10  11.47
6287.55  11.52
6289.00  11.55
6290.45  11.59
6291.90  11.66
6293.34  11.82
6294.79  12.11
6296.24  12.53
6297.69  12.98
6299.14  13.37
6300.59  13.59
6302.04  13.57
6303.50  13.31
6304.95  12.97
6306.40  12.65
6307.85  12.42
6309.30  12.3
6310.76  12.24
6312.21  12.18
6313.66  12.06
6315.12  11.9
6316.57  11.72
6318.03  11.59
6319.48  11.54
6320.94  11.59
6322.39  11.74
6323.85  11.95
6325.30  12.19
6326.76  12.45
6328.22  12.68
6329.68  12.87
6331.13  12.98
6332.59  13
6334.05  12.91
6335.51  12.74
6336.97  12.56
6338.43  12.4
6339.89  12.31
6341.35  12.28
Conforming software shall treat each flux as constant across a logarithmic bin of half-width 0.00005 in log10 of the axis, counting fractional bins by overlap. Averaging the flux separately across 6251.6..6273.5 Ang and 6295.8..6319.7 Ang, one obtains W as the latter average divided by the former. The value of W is 1.22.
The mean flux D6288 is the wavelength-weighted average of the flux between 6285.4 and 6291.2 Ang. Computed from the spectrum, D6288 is 11.5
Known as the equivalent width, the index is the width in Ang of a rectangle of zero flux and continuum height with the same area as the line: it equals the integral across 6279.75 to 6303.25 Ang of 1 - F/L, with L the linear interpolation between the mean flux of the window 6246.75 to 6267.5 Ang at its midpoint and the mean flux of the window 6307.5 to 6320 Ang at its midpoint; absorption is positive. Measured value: -1.67 Ang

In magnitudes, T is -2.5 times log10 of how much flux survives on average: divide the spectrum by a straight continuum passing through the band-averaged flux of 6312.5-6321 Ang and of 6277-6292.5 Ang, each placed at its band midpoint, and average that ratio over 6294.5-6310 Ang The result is -0.12 mag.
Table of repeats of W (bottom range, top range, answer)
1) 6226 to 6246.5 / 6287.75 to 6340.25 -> 1.26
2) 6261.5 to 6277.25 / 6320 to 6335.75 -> 1.18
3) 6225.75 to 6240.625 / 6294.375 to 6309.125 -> 1.34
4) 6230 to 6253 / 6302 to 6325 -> 1.22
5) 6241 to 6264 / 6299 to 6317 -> 1.24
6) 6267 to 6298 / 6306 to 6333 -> 1.08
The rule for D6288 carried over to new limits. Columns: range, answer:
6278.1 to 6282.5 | 11.2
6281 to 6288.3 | 11.4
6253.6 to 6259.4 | 10.1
